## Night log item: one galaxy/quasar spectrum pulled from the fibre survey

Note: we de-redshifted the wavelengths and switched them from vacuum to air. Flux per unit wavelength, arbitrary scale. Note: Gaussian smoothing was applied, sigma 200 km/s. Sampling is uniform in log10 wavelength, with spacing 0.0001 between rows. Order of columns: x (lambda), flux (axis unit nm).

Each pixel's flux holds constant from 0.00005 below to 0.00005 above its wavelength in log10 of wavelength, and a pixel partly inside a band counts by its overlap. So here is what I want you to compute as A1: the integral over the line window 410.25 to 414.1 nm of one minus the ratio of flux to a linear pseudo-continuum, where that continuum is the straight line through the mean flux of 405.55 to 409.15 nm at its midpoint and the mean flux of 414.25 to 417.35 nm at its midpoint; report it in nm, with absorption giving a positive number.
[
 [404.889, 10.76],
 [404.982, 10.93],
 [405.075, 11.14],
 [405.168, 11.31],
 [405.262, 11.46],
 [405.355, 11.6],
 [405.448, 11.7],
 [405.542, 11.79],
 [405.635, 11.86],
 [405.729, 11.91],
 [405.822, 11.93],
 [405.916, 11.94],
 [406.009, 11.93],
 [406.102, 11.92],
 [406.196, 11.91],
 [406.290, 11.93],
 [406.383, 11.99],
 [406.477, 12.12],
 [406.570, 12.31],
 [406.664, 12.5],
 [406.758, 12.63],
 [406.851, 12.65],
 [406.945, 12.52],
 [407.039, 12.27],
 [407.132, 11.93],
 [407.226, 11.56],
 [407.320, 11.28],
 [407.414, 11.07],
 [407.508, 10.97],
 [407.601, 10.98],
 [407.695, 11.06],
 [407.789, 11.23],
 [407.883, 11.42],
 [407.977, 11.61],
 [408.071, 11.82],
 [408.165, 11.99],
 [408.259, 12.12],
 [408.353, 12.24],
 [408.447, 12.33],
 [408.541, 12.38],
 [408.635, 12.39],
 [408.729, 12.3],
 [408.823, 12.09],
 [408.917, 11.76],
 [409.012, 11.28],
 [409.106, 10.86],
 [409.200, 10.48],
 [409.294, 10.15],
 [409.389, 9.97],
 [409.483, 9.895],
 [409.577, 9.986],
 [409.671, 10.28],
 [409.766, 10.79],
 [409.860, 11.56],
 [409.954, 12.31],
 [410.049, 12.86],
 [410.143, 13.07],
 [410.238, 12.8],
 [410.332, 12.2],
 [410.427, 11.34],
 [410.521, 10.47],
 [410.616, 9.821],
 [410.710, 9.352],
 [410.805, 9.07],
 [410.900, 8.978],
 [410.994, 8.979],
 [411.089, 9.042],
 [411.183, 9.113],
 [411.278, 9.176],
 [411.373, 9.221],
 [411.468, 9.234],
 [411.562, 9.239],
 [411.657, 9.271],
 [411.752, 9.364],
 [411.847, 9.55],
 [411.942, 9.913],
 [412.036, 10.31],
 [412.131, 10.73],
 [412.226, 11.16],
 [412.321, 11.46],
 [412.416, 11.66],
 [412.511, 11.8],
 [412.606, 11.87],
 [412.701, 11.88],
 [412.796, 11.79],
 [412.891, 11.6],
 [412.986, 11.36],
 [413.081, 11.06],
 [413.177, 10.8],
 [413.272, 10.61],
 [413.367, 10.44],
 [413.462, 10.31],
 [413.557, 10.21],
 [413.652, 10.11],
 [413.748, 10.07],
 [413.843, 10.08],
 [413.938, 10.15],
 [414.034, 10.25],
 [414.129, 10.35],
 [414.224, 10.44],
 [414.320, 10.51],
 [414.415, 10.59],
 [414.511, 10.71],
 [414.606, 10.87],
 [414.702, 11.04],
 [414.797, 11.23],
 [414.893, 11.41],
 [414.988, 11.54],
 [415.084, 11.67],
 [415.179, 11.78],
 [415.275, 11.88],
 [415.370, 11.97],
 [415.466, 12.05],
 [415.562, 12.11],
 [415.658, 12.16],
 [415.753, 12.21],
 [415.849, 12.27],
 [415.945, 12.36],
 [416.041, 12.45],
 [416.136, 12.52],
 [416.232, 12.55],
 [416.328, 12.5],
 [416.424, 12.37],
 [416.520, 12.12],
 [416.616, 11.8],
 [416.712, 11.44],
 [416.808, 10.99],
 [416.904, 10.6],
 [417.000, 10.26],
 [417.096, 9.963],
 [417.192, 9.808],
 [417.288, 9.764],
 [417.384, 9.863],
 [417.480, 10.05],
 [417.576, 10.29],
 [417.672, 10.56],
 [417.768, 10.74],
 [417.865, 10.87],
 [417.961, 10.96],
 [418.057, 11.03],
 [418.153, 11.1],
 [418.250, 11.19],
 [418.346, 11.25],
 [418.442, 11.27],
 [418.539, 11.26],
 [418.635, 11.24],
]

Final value 0.43 nm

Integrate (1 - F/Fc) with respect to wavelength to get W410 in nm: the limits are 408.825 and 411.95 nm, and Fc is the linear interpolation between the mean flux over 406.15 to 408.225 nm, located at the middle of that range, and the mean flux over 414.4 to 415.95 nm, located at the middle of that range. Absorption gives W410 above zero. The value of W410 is 0.36 nm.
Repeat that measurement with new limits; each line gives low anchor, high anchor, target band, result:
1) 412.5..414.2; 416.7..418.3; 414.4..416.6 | -0.25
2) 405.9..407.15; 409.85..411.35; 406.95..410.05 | 0.00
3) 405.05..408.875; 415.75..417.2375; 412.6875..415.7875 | 0.16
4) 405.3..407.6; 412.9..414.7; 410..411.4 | 0.09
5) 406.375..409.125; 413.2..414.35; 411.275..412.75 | 0.05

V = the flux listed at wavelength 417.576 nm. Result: 10.29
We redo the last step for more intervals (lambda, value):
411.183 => 9.113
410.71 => 9.352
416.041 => 12.45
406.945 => 12.52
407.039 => 12.27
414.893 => 11.41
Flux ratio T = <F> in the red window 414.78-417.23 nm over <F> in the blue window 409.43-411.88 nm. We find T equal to 1.1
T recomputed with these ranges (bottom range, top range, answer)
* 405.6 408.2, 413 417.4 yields 0.94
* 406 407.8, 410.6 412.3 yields 0.81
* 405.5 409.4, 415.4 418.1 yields 0.96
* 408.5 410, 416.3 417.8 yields 0.97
